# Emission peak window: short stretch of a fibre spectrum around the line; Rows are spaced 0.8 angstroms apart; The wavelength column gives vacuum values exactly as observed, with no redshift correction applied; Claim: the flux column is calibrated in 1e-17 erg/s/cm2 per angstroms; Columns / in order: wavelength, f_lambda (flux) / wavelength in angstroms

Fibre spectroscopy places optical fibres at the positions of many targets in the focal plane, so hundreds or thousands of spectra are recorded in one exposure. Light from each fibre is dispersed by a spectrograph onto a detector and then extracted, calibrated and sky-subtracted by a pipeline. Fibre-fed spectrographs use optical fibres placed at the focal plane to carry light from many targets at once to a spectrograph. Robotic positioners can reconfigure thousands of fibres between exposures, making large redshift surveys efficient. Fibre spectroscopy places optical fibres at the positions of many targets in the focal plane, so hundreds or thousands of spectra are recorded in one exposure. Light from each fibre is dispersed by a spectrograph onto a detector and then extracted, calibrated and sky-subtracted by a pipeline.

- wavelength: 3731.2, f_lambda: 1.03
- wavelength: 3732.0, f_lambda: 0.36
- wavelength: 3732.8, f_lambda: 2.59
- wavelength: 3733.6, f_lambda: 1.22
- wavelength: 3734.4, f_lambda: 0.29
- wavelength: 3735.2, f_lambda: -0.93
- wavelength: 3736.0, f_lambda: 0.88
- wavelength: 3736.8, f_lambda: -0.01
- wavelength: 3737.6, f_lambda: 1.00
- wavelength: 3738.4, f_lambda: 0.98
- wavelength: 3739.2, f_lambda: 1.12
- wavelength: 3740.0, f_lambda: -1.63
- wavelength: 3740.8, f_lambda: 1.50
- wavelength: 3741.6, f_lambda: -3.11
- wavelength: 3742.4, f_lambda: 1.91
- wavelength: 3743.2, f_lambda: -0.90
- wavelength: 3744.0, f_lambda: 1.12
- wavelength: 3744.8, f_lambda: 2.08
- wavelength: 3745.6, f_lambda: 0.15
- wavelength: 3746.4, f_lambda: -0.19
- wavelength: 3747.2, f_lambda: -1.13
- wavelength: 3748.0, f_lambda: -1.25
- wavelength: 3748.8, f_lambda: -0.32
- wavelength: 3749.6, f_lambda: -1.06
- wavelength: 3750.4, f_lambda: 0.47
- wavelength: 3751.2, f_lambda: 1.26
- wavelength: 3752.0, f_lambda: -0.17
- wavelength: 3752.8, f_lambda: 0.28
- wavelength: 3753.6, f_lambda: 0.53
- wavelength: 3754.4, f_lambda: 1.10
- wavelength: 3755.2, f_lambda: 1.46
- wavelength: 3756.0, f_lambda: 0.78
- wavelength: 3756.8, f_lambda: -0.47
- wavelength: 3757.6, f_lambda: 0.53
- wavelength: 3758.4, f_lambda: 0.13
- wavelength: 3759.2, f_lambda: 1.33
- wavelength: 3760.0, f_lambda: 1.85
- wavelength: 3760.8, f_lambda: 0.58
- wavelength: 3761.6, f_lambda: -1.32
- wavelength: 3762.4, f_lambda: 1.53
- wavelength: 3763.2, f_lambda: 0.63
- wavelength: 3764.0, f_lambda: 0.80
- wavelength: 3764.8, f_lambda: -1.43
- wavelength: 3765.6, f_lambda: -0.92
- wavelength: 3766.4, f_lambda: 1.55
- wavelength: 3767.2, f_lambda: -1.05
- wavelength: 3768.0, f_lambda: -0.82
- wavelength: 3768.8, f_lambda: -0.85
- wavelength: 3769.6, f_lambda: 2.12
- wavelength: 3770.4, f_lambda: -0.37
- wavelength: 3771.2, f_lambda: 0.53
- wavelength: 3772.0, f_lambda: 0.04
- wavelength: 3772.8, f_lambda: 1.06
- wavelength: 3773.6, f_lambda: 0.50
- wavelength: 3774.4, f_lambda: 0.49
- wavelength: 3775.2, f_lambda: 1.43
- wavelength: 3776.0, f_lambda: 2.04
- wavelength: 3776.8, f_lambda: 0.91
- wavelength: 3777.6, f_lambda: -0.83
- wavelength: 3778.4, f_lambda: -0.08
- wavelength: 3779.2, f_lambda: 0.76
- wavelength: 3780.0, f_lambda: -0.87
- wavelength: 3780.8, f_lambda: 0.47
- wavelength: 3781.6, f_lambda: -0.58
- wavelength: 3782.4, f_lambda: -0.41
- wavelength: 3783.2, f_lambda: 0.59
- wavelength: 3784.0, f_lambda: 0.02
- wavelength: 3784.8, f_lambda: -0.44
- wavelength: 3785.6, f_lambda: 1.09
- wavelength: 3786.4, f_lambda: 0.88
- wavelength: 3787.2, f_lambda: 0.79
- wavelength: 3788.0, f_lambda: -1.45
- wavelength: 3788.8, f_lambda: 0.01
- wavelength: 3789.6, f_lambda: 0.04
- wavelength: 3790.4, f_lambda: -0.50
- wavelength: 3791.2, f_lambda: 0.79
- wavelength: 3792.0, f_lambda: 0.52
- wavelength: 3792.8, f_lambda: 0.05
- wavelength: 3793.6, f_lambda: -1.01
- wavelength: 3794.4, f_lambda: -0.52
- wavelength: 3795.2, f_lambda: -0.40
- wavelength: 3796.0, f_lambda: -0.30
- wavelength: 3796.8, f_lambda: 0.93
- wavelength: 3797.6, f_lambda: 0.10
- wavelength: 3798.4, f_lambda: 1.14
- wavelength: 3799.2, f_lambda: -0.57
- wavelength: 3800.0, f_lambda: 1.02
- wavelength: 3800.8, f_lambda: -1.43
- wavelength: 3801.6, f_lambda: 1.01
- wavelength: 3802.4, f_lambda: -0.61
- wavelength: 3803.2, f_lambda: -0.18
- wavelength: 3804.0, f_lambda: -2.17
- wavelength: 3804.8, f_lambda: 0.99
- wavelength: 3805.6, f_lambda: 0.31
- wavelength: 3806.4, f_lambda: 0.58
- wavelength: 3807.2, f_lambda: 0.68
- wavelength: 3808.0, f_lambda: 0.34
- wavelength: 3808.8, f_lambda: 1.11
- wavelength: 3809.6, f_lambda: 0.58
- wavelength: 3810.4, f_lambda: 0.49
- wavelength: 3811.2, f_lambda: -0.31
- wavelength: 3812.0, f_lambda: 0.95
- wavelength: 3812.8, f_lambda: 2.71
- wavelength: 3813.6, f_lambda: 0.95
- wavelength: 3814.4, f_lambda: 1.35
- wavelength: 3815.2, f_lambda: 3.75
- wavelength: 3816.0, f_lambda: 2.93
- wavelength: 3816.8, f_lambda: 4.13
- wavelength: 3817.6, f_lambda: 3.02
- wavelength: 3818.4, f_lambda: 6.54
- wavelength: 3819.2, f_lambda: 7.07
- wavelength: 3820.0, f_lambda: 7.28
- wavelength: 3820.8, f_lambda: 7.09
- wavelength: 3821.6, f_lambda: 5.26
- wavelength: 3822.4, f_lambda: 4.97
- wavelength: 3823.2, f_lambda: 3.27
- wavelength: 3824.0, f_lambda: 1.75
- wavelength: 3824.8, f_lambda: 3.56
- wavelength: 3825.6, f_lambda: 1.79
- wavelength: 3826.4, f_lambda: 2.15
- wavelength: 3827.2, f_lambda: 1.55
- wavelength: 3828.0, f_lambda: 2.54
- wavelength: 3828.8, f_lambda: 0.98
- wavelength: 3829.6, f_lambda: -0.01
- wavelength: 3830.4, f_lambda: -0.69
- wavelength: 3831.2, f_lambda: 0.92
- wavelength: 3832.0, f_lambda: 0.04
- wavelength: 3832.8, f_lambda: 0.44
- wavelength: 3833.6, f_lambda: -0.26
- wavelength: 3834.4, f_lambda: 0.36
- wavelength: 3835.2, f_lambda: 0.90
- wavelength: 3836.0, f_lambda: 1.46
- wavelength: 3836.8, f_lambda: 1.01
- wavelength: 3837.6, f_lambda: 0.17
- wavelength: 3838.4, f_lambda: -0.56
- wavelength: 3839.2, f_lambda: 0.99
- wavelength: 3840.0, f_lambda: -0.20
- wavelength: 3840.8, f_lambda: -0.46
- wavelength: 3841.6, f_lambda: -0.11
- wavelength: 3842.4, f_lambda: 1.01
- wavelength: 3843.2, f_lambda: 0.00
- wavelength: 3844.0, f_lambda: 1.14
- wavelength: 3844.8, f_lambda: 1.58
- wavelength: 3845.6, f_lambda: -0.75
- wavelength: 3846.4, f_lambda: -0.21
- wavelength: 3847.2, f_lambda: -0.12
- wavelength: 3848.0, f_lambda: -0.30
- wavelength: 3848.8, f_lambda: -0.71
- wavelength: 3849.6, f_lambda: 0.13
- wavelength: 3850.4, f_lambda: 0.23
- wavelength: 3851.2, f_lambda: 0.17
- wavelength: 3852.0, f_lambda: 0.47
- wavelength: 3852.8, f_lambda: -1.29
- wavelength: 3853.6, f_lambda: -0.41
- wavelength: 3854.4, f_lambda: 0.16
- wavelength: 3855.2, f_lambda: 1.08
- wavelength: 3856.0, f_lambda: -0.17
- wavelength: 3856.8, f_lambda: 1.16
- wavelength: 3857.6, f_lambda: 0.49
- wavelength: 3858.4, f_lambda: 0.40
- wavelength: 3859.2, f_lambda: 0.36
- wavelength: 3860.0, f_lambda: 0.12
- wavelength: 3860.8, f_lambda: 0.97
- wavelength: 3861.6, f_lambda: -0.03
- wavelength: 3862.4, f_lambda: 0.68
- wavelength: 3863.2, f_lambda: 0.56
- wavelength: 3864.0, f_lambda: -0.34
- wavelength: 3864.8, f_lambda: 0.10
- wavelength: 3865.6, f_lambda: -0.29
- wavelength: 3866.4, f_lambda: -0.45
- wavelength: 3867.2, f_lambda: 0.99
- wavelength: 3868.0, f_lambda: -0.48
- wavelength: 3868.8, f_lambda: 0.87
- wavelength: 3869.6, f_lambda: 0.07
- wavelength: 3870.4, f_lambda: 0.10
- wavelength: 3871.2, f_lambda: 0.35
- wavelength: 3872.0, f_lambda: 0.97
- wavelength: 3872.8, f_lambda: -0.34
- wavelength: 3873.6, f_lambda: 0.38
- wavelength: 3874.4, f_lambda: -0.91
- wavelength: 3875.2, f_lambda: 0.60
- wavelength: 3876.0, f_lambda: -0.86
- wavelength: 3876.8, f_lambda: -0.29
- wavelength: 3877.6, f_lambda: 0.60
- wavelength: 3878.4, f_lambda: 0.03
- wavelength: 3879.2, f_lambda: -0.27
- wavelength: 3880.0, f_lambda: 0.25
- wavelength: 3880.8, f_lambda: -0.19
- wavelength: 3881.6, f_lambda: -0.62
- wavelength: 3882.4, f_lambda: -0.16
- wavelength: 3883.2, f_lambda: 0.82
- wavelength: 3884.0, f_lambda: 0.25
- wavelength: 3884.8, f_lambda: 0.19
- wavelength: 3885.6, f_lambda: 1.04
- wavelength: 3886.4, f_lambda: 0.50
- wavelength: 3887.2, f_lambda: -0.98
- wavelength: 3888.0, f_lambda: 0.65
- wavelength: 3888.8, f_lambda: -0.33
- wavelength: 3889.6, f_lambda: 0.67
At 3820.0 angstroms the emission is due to C IV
